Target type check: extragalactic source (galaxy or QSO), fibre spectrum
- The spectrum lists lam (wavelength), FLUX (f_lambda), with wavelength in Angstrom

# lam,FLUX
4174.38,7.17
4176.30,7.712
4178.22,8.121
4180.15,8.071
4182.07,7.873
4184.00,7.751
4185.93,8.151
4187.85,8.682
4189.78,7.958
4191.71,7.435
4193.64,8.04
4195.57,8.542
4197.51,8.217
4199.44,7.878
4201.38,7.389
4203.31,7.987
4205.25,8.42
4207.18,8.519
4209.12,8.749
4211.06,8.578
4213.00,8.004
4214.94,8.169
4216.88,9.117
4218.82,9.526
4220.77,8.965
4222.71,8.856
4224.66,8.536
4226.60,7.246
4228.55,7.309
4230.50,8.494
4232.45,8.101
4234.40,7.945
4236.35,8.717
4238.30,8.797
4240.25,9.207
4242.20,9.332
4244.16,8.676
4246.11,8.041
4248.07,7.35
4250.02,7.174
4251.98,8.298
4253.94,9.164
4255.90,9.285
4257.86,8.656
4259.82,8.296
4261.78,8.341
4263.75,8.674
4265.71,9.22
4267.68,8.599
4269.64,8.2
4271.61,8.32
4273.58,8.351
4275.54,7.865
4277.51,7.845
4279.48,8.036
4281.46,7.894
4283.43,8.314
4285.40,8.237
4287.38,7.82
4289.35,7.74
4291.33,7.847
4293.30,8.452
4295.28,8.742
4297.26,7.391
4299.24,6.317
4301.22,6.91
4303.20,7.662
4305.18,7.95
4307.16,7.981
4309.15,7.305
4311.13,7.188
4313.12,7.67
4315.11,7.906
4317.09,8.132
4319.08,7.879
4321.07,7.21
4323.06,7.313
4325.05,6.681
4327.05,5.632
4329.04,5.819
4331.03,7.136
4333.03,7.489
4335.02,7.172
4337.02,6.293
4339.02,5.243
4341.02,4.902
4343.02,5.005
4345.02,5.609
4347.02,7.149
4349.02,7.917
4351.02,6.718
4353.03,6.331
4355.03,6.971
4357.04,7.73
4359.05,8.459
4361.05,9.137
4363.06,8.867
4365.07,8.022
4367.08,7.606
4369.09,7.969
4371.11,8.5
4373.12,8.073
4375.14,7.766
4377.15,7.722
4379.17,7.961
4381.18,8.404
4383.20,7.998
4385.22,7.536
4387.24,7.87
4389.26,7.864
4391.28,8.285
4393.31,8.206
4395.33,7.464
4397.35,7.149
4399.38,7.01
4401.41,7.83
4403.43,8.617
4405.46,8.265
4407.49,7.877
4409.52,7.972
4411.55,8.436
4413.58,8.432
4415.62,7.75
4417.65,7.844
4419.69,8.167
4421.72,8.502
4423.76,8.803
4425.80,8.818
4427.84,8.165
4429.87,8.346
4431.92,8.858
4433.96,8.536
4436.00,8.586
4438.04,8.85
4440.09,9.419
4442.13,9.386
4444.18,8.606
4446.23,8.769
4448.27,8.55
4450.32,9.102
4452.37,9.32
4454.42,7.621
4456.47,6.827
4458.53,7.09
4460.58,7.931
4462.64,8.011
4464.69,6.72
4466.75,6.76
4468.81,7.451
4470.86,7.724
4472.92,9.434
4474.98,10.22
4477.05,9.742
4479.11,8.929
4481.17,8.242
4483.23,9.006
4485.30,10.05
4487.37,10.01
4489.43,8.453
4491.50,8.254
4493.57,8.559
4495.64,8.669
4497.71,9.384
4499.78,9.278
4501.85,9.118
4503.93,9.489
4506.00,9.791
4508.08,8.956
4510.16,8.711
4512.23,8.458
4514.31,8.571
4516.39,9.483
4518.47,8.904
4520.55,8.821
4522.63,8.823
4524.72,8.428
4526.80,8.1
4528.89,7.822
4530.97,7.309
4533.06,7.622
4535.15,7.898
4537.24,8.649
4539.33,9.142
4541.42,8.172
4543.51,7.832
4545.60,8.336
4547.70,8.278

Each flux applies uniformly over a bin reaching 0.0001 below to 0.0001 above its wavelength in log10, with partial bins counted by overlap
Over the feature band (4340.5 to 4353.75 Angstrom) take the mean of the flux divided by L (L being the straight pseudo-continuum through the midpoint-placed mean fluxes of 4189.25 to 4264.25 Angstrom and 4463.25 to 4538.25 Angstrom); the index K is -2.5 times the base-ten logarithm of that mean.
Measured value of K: 0.33 mag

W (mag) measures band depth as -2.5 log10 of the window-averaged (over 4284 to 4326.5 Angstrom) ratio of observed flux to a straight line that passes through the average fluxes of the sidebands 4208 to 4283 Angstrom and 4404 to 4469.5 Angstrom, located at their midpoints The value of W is 0.101 mag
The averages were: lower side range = 8.42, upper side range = 8.25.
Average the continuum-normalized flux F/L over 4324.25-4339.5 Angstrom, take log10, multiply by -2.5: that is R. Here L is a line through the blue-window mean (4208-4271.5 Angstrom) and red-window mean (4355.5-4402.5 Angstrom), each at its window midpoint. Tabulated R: 0.25 mag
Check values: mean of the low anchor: 8.49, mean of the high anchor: 7.96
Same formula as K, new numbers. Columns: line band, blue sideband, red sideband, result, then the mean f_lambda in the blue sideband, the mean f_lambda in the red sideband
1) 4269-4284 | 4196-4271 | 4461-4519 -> 0.05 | 8.42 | 8.79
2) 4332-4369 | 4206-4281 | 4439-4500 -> 0.20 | 8.43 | 8.58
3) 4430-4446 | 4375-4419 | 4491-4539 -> -0.08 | 7.93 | 8.67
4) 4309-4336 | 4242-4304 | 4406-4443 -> 0.15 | 8.14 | 8.48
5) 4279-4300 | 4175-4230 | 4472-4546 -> 0.06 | 8.2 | 8.8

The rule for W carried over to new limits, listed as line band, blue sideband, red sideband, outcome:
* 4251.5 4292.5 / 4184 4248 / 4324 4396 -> -0.052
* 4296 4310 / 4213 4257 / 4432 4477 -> 0.144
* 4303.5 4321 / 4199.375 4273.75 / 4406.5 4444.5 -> 0.099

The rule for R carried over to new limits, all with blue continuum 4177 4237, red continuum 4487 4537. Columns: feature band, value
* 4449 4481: 0.05 mag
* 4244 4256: 0.01 mag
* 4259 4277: -0.01 mag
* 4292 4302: 0.11 mag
